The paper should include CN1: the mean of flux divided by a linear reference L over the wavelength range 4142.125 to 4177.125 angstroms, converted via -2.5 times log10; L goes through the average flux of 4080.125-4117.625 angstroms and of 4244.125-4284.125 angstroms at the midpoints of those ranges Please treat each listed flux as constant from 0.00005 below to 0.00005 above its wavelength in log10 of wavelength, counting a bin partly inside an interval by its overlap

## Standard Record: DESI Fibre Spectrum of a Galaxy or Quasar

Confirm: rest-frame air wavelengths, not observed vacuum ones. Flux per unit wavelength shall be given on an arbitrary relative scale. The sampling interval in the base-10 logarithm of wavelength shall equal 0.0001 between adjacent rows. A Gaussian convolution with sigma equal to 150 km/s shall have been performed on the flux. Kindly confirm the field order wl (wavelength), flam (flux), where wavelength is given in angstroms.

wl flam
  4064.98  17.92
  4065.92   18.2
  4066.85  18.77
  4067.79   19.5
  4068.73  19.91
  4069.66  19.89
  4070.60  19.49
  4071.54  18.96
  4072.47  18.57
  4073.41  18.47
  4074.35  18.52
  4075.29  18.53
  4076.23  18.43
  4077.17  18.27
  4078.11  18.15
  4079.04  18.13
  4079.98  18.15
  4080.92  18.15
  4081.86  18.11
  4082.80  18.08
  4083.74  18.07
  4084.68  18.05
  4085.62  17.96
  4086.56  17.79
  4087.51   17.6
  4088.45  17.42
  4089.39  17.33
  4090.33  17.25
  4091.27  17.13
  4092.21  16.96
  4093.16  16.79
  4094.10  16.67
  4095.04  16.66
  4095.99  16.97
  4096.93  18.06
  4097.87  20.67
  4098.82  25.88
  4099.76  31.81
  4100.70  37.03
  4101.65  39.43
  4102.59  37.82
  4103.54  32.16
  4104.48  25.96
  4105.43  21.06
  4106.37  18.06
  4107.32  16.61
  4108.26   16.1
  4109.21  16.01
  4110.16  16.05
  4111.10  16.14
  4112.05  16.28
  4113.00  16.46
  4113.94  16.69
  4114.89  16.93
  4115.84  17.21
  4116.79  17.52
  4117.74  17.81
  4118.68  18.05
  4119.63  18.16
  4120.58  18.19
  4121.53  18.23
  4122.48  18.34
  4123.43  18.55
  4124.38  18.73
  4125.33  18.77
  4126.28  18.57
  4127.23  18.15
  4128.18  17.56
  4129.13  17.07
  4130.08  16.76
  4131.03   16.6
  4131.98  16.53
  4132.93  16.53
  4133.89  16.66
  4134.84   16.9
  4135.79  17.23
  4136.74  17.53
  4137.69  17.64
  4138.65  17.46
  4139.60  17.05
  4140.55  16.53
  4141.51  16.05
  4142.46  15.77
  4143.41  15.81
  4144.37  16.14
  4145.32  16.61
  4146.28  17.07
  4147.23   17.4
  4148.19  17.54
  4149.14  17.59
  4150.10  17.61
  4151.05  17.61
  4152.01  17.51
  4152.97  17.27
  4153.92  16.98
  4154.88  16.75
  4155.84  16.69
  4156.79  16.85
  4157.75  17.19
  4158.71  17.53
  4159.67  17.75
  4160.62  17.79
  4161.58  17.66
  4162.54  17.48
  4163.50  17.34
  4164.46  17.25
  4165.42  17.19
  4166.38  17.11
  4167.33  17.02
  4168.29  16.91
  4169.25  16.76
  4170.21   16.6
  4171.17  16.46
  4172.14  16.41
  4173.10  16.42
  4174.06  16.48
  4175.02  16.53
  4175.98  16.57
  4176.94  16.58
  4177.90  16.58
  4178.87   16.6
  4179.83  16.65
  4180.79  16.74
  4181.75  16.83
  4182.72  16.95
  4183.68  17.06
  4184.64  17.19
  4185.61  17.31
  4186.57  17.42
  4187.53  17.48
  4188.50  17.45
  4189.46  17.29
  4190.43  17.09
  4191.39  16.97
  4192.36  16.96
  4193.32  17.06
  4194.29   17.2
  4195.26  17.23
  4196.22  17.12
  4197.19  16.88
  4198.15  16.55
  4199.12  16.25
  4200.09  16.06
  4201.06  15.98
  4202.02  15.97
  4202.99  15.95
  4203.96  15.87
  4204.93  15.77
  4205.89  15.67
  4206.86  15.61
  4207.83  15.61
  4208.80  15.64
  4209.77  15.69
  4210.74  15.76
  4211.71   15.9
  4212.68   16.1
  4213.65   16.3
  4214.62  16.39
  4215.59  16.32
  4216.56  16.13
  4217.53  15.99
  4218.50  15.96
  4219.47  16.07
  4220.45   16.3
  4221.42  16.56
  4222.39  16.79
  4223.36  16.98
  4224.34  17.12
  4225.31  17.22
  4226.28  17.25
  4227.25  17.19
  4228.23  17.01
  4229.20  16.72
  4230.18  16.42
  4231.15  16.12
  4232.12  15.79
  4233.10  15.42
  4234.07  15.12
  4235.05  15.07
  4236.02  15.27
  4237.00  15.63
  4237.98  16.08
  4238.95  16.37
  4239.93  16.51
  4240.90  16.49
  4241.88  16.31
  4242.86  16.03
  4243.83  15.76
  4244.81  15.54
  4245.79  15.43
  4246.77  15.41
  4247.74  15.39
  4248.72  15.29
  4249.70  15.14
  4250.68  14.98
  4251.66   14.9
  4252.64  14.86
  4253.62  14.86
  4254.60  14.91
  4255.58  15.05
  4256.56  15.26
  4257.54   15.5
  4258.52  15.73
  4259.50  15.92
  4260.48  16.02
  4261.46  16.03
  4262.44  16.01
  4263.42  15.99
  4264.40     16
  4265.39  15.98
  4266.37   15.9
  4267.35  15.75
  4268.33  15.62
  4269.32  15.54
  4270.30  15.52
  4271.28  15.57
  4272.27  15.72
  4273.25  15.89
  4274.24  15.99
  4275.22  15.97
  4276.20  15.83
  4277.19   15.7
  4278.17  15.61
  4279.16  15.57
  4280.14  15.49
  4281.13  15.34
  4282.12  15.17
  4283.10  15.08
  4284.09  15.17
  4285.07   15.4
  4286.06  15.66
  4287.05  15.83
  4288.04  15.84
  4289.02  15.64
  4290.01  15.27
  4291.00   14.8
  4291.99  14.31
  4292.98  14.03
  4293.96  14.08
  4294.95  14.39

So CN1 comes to 0.09 mag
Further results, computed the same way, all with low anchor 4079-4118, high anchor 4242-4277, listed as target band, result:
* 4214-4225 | 0.02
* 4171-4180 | 0.09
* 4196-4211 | 0.07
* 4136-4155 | 0.11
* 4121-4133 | 0.09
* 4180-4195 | 0.03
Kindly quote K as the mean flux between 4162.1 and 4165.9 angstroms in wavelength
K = 17.3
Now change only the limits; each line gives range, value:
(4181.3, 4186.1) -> 17.1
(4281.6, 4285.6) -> 15.2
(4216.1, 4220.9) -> 16.1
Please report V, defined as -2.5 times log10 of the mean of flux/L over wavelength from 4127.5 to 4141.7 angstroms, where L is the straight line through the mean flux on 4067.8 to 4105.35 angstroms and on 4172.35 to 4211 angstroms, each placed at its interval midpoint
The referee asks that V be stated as 0.11 mag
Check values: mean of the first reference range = 20.7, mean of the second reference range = 16.6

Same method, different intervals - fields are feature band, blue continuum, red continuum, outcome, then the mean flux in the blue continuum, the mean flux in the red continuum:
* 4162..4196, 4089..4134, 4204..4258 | 0.04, 19.7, 15.9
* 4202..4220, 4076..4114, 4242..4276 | 0.07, 20.2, 15.6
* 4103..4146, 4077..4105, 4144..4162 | 0.08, 21.3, 17.2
